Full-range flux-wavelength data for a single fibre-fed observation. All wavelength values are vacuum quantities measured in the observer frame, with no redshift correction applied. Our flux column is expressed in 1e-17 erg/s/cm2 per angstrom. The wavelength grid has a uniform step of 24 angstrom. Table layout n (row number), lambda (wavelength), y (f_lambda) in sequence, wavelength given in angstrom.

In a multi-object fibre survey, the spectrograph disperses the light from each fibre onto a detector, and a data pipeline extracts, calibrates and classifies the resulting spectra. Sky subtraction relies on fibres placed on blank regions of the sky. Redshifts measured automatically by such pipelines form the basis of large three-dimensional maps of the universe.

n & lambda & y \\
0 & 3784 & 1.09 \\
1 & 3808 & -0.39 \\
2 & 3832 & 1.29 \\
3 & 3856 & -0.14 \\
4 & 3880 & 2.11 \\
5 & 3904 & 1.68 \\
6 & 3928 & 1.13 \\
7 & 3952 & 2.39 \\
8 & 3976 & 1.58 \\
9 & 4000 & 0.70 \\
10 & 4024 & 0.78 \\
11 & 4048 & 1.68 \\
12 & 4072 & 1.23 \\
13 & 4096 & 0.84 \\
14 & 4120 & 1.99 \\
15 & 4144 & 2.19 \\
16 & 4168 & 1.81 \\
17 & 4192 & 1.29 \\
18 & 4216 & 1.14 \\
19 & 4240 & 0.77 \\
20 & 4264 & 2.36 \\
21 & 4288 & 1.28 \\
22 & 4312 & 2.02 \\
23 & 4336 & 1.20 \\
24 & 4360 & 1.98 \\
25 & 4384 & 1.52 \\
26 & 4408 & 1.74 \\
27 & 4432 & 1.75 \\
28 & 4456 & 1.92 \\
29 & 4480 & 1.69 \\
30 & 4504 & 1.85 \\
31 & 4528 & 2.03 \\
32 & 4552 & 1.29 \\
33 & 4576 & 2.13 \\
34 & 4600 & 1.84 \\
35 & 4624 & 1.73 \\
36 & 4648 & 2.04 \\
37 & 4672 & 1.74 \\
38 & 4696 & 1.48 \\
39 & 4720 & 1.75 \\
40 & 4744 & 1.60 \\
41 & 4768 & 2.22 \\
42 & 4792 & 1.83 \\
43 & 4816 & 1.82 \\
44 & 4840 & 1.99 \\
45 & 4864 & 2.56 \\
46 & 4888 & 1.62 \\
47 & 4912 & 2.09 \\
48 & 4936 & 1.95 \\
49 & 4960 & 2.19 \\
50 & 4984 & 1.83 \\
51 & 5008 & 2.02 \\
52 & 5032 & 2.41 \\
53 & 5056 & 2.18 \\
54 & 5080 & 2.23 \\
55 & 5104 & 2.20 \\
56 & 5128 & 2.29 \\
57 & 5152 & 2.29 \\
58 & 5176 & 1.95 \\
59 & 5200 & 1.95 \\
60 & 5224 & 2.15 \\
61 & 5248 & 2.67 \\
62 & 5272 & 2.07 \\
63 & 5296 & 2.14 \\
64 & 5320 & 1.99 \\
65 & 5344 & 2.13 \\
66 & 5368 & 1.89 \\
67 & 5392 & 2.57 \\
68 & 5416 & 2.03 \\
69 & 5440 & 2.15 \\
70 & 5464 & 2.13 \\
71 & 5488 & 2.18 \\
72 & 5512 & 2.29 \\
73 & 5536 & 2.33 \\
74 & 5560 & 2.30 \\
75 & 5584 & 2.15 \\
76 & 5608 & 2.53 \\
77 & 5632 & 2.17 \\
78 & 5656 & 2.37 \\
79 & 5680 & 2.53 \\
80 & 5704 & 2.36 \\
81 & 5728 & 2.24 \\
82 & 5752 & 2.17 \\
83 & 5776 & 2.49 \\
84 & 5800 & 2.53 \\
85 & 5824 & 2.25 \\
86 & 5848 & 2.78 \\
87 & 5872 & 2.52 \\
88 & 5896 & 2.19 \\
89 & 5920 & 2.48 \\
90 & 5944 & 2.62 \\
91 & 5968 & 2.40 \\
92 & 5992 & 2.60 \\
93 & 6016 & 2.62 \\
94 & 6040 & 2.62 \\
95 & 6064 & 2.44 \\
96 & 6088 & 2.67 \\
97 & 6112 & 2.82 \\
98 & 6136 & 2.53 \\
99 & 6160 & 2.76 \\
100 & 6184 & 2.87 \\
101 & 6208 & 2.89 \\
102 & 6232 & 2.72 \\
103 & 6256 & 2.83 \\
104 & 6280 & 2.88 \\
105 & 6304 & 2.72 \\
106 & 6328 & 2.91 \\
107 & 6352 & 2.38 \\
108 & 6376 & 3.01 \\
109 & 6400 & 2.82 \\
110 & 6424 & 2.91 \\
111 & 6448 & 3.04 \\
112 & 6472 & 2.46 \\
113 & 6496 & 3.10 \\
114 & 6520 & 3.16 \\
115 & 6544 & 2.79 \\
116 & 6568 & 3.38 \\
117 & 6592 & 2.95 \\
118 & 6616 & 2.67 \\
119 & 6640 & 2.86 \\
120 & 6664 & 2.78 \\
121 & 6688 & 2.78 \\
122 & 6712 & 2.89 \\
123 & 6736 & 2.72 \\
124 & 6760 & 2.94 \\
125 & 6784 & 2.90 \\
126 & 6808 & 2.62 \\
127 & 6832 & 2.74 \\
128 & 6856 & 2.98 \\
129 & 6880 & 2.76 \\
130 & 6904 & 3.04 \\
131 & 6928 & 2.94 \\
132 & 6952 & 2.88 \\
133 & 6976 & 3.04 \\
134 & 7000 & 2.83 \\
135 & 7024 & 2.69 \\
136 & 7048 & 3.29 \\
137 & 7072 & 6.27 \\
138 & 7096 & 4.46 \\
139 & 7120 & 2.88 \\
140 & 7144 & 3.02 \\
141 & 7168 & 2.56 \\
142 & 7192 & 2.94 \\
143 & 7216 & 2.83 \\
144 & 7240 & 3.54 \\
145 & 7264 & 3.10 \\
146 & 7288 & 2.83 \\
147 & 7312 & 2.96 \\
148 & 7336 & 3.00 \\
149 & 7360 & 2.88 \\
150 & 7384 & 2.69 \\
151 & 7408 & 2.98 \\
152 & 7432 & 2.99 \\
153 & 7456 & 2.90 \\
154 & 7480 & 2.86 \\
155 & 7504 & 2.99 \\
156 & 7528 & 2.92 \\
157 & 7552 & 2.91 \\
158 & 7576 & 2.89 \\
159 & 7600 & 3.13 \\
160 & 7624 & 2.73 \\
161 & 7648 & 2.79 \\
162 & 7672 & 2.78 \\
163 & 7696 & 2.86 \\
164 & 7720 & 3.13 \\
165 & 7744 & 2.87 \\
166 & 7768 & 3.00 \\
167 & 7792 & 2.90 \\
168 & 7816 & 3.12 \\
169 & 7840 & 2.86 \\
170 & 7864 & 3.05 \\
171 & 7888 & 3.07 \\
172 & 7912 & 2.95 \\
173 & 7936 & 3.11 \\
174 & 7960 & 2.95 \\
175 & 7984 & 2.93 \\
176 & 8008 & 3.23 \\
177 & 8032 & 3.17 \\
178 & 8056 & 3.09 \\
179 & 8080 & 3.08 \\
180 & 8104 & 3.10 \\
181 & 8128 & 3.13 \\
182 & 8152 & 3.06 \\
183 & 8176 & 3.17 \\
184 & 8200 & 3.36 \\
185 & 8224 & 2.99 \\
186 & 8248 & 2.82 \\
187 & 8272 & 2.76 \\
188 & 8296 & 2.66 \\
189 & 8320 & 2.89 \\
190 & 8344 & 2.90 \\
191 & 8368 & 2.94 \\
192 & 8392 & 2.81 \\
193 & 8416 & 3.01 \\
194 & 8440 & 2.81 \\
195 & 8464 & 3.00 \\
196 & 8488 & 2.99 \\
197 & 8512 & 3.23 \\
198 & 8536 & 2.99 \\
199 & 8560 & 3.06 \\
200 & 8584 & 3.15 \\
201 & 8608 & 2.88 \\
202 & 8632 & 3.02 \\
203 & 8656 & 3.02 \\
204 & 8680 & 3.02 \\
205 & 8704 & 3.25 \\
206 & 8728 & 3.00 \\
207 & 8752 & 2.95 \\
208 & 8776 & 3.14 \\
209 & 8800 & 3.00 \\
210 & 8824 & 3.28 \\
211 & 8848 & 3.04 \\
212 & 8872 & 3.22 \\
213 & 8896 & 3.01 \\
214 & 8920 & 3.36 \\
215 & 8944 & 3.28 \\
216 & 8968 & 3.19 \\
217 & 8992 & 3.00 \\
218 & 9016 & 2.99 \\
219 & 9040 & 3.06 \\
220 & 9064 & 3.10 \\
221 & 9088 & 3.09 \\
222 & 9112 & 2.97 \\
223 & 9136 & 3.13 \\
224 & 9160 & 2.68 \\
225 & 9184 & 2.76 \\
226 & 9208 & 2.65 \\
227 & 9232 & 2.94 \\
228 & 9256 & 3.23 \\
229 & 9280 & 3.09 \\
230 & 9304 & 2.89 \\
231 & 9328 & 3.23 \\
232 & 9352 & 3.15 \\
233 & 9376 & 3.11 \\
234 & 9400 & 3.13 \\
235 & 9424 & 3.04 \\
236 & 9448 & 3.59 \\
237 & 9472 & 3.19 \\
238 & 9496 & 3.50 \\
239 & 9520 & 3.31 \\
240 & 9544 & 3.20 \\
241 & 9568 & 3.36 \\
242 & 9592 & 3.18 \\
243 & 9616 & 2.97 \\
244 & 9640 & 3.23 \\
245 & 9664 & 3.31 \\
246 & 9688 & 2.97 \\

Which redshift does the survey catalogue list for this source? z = 0.077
